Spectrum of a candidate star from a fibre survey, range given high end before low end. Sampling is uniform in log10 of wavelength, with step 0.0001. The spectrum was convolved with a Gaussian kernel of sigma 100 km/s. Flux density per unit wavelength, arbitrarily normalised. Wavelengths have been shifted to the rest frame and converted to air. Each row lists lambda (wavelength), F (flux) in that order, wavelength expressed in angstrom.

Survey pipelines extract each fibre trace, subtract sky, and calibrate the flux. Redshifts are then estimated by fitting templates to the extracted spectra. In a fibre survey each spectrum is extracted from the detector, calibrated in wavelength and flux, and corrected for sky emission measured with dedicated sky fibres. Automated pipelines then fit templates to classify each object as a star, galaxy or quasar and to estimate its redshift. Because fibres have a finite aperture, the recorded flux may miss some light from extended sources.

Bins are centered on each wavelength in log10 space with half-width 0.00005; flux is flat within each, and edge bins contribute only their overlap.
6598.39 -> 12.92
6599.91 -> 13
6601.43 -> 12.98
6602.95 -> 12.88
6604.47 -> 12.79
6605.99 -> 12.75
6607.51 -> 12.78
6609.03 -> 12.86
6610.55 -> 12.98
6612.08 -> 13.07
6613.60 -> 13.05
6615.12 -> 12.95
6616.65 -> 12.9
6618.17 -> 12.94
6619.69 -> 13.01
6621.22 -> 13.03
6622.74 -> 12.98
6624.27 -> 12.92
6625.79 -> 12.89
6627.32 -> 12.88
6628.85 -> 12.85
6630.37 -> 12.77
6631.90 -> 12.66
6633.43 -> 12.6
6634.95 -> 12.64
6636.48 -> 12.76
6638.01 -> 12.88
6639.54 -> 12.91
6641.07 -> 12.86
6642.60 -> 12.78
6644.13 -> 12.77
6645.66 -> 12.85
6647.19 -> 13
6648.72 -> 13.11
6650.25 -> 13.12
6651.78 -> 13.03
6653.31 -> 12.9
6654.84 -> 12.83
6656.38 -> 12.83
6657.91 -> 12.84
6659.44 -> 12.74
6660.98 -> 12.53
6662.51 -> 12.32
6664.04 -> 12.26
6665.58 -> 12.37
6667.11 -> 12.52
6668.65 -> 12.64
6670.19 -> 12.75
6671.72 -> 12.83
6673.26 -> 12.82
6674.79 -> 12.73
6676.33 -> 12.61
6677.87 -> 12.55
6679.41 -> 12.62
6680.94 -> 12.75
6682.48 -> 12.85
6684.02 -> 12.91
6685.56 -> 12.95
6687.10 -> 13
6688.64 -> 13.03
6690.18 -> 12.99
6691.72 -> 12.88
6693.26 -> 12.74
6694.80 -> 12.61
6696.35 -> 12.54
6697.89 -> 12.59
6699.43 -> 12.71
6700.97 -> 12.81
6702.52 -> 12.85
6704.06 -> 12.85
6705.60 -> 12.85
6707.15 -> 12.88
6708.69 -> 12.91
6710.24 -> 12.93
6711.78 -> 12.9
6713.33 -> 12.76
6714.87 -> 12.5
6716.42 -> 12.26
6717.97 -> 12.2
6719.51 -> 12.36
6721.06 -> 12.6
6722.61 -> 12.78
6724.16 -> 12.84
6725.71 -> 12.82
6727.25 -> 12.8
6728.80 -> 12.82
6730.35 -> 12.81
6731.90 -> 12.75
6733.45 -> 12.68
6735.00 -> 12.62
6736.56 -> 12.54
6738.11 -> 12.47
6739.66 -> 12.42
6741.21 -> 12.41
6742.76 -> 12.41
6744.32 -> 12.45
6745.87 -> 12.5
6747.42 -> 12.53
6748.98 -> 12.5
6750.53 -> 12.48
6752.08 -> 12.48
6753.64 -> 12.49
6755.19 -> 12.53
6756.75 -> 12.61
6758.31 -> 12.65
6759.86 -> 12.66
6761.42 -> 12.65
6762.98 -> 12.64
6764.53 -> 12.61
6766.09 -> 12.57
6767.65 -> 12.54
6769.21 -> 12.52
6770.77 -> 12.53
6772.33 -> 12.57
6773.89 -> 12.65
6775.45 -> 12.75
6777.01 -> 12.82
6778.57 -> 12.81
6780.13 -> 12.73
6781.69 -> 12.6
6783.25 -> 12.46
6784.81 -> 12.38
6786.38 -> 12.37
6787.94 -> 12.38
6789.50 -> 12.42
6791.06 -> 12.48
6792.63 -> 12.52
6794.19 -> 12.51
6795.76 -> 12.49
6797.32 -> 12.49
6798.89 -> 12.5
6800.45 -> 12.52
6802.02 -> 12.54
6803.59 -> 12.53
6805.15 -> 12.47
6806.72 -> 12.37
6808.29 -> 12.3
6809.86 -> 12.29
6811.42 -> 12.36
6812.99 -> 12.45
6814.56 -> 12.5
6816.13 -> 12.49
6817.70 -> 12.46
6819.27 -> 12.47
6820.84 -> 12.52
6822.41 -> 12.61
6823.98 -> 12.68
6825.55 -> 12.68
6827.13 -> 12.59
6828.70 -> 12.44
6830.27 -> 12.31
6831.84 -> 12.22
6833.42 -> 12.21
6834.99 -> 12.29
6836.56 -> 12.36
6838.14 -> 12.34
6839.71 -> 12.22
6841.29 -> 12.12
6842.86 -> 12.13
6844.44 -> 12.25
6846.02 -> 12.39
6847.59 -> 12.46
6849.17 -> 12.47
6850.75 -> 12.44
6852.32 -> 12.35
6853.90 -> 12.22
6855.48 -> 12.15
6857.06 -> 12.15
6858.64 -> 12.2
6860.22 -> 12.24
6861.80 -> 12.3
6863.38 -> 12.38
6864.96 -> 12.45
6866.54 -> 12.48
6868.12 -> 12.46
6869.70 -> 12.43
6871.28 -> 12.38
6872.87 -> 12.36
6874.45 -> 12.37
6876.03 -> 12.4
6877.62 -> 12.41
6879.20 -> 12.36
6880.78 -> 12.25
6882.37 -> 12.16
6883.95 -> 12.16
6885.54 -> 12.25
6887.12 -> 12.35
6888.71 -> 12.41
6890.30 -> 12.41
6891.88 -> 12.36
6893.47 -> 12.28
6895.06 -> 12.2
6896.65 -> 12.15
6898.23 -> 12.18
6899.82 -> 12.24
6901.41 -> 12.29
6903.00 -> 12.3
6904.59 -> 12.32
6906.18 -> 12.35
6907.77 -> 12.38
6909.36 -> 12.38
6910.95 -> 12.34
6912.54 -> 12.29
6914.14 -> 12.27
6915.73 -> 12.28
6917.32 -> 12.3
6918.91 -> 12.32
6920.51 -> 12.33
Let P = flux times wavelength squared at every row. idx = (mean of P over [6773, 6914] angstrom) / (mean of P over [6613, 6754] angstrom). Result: 1.0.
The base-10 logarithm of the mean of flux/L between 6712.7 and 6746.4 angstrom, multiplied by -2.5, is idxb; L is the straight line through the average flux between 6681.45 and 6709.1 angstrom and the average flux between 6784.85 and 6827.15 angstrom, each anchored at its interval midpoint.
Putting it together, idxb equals 0.01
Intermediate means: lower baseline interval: 12.8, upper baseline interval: 12.5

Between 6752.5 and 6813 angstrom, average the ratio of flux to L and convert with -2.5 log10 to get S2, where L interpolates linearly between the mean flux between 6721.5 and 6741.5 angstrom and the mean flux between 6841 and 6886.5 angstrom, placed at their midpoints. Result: 0.00 mag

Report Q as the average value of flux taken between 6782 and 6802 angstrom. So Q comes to 12.5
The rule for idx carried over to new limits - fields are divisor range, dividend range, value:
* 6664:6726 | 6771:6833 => 1.01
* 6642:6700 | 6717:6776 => 1.01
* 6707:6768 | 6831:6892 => 1.01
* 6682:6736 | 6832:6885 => 1.01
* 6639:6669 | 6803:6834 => 1.02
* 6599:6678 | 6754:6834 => 1.02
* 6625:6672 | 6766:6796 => 1.02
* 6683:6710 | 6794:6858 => 1.00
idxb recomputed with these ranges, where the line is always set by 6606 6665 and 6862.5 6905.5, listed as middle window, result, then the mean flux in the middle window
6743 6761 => 0.01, 12.5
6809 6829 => 0.00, 12.5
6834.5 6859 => 0.01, 12.3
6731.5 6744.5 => 0.01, 12.5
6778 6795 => 0.00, 12.5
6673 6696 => 0.00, 12.8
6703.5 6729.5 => 0.00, 12.7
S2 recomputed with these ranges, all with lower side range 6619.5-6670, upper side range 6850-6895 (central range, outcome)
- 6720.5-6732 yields -0.01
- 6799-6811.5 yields 0.00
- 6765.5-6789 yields -0.01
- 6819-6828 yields -0.01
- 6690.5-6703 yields 0.00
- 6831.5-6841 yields 0.01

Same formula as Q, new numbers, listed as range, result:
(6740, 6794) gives 12.5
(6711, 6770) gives 12.6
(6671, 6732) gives 12.8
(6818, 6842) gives 12.4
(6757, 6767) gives 12.6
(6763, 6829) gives 12.5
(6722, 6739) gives 12.7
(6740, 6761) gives 12.5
